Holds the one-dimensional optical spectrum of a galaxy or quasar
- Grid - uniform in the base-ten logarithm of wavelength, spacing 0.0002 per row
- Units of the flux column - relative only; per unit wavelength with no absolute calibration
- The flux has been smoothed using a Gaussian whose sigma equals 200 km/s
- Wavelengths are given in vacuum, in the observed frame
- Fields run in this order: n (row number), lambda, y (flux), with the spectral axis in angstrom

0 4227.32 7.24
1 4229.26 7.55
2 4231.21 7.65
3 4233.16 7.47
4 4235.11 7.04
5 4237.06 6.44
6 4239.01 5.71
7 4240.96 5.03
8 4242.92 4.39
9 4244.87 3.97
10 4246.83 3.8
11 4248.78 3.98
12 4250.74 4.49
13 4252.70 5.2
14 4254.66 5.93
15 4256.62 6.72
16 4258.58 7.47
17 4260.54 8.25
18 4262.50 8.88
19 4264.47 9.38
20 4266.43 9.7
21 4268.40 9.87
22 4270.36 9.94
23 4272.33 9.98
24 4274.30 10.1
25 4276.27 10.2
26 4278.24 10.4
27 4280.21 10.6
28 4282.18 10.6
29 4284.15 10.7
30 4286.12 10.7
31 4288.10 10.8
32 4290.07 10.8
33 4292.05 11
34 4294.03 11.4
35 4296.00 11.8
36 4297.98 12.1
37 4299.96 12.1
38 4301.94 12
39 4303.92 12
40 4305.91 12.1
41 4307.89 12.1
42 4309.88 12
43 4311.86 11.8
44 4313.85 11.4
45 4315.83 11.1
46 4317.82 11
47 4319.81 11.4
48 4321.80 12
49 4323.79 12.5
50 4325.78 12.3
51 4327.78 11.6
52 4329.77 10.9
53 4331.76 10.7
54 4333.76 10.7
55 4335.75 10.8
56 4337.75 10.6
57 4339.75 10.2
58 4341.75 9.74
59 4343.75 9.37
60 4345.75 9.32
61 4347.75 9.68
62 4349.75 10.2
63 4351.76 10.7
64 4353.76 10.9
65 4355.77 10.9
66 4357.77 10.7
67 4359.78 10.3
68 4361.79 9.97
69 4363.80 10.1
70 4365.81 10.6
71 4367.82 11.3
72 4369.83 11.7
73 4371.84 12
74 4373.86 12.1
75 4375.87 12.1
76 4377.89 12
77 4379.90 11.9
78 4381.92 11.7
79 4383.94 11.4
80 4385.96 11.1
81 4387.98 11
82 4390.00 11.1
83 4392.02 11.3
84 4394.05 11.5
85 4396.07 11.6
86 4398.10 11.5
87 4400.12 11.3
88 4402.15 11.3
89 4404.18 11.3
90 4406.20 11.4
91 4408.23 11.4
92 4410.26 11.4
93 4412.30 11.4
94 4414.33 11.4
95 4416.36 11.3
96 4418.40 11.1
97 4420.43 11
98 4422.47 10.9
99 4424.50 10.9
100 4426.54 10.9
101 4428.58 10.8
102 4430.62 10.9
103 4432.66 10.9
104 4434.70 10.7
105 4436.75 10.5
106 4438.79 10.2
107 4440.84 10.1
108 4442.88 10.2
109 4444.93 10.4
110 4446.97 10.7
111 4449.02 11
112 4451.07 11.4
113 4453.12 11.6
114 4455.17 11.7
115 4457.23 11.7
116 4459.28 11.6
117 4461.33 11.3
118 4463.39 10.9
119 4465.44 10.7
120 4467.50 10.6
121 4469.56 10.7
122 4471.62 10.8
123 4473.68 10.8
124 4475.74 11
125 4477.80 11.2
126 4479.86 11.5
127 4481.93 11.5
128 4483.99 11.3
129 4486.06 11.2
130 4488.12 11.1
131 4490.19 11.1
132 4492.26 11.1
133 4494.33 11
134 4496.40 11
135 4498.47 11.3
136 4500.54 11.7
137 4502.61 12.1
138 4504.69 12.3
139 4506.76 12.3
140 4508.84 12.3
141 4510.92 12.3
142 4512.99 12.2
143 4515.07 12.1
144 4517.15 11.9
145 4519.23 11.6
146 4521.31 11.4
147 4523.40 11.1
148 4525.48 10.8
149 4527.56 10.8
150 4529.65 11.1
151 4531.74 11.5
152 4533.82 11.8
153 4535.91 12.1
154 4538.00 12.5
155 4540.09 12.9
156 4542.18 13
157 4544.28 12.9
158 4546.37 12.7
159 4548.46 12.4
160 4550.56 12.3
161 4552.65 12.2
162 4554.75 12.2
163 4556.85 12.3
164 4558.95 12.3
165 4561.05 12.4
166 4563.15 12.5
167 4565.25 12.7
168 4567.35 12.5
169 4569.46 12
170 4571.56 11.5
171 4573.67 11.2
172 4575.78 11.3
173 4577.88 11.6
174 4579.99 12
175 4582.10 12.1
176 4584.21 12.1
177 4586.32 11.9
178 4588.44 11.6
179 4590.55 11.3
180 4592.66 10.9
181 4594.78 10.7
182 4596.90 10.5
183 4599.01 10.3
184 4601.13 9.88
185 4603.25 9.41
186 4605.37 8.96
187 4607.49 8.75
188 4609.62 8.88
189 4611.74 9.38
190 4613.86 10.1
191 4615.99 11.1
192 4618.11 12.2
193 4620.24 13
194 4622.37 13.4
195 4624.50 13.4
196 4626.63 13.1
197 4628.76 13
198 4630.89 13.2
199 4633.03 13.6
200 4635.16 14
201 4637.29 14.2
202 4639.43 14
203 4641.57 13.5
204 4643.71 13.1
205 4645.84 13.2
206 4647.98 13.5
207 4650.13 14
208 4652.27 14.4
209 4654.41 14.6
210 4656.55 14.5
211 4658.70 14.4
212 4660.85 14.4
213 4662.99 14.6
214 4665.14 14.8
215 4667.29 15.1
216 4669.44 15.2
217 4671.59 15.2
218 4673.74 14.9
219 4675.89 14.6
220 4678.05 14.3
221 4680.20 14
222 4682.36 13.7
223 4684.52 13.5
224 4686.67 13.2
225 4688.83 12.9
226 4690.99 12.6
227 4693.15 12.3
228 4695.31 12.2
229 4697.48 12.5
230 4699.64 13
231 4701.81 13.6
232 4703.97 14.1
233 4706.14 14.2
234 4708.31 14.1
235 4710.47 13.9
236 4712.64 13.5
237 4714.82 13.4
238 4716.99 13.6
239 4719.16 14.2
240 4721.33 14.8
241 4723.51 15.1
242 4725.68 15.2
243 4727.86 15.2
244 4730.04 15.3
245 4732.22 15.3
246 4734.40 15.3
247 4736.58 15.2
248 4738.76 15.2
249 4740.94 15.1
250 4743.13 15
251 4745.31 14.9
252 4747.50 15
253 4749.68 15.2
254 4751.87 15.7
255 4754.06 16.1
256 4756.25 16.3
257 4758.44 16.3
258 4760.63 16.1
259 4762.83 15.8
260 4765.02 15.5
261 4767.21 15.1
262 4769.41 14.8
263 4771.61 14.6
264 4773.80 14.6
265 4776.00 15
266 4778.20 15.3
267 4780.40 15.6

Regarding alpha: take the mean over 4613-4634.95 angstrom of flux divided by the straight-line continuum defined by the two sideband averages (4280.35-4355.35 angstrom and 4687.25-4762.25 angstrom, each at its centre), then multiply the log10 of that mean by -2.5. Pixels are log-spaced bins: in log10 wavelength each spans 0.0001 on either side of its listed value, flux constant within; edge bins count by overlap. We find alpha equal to 0.08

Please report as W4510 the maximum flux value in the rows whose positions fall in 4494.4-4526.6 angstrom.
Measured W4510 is 12.3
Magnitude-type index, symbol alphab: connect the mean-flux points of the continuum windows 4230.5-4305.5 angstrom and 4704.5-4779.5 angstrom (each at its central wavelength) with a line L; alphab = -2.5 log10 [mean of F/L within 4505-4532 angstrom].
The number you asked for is 0.03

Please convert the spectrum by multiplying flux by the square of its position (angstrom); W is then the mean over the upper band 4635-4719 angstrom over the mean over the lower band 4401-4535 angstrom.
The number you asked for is 1.4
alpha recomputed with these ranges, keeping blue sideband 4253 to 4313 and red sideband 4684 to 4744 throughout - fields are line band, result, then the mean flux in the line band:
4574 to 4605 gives 0.173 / 11.1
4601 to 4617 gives 0.350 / 9.53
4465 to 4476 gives 0.115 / 10.7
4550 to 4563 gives 0.035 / 12.3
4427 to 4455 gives 0.091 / 10.8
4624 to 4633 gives 0.009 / 13.2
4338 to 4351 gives 0.110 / 9.82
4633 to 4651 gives -0.020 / 13.7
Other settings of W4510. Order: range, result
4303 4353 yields 12.5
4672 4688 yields 14.9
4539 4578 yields 13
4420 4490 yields 11.7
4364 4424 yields 12.1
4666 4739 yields 15.3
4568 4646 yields 14.2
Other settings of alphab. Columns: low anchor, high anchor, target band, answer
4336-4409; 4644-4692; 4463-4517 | 0.08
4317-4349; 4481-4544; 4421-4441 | 0.06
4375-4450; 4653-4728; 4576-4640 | 0.14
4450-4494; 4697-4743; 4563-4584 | 0.05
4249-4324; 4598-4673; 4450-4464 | 0.00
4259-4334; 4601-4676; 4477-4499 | 0.08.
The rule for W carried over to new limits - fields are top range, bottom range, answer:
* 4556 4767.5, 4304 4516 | 1.34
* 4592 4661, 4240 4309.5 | 1.57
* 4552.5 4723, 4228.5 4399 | 1.47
